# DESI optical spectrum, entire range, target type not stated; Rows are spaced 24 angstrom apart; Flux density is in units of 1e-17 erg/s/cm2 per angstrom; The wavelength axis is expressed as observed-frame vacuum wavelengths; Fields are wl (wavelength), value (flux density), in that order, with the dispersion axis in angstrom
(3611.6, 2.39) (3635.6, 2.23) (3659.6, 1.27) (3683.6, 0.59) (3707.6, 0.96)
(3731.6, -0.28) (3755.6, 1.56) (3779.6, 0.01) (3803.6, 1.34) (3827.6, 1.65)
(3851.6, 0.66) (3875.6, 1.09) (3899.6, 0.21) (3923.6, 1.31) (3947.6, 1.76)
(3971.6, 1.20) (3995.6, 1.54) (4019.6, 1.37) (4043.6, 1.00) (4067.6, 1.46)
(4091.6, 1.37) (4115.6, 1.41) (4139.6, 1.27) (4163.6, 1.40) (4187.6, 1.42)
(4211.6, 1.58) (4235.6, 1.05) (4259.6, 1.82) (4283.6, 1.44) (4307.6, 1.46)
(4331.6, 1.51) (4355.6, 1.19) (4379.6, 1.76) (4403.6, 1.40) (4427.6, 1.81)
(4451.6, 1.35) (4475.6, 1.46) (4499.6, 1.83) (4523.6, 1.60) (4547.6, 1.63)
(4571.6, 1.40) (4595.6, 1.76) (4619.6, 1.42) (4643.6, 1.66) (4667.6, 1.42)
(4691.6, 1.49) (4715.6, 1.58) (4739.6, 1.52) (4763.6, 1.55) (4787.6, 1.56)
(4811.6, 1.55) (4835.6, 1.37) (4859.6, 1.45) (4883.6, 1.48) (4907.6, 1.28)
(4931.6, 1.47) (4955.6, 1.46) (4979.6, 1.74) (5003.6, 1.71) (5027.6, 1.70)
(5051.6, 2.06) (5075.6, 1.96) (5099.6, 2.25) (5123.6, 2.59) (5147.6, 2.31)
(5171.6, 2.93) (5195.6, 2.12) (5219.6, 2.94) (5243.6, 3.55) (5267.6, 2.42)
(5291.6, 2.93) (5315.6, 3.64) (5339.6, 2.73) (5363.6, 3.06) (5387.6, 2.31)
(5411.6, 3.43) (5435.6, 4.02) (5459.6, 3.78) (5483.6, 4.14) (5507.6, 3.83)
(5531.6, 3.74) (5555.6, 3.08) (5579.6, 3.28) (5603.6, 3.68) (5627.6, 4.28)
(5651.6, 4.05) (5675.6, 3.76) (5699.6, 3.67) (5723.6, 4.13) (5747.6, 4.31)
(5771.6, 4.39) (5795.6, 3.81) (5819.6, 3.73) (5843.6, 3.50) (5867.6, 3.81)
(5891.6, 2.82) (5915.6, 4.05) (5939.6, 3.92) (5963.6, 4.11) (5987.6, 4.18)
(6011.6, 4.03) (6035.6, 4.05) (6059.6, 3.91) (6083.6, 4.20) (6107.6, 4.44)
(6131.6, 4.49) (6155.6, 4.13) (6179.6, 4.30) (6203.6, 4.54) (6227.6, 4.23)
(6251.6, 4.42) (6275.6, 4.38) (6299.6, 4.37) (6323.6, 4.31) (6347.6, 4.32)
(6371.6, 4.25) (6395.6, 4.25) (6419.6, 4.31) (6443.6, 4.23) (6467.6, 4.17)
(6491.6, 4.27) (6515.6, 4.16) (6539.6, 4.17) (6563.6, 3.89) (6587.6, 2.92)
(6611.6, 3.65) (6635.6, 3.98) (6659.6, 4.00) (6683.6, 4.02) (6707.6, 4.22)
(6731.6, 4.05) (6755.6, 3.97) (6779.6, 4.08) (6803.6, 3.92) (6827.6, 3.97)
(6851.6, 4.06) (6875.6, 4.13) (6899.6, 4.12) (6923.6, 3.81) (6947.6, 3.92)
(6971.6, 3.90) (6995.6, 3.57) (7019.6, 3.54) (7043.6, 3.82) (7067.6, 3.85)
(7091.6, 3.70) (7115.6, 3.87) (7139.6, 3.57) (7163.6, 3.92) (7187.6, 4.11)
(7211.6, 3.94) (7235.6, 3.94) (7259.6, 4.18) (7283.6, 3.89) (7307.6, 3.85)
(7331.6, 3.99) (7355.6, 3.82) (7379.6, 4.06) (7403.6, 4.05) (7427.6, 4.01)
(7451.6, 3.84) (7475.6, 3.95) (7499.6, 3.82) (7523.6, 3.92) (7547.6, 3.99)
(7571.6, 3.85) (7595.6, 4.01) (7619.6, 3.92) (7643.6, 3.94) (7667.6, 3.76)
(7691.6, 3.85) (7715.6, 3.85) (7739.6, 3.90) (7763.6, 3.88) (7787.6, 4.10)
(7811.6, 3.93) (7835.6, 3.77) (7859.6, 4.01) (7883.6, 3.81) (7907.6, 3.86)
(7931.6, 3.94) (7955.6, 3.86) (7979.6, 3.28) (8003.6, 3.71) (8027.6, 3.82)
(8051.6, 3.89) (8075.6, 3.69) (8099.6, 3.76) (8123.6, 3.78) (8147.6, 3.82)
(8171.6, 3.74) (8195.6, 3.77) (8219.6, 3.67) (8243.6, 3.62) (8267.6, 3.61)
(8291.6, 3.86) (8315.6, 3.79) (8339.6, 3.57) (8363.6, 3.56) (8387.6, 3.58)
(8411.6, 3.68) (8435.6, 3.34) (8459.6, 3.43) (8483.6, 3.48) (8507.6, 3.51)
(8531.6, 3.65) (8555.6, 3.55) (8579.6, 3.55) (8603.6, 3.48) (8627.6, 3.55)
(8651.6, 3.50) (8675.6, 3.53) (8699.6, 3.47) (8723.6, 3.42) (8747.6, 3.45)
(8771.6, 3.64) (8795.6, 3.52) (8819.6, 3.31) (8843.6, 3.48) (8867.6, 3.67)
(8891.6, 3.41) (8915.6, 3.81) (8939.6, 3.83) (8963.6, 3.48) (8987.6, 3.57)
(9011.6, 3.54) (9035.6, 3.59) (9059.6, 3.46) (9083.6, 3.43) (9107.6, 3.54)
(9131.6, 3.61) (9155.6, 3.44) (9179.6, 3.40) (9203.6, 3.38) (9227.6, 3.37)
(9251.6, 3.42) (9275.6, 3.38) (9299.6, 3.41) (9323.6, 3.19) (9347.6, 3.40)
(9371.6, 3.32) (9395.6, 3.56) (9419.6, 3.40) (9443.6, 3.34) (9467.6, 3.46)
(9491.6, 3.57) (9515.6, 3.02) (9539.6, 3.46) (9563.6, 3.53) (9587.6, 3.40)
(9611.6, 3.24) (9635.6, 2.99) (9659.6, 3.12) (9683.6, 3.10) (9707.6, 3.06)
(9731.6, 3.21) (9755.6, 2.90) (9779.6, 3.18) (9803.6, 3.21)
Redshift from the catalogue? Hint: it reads 0.356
